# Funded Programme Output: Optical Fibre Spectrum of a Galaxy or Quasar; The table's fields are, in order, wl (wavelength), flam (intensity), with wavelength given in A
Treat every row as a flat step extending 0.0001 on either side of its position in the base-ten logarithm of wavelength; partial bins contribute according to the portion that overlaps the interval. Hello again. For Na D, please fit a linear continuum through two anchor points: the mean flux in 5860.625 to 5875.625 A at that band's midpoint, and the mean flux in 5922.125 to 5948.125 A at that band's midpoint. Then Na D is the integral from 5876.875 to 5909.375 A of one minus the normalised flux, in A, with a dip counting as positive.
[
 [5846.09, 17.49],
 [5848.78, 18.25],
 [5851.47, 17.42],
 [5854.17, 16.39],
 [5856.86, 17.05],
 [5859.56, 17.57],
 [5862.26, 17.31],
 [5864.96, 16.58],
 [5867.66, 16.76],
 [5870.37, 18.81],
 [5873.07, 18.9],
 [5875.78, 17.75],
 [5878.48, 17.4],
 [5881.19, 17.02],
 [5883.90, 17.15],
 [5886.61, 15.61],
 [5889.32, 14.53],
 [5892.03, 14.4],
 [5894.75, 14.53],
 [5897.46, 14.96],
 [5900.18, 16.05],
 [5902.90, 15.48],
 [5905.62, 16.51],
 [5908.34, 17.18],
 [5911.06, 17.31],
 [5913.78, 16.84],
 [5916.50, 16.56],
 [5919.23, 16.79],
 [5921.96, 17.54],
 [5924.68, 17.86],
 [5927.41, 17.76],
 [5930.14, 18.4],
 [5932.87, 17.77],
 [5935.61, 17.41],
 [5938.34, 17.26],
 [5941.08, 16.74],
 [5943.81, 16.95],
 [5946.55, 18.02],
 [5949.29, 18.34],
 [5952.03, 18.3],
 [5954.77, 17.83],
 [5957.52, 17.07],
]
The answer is 3.2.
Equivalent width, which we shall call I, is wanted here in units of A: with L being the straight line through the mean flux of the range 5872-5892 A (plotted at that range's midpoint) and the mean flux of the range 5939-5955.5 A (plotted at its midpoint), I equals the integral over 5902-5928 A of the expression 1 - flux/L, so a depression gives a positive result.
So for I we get 0.3 A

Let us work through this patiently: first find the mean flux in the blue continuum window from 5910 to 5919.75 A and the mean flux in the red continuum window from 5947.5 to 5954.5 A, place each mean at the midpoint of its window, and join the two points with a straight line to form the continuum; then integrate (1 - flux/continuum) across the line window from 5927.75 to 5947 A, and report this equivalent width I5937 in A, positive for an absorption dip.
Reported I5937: 0.2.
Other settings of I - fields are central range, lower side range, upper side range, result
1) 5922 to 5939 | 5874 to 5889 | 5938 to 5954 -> -0.3 A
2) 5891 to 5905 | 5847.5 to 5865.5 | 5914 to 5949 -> 1.8 A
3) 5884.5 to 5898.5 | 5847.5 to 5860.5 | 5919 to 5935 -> 2.1 A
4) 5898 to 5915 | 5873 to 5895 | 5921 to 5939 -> 0.5 A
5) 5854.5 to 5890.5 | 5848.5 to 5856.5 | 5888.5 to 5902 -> -2.2 A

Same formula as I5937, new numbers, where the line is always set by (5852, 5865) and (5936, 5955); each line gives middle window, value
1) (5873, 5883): -0.24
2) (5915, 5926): 0.17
